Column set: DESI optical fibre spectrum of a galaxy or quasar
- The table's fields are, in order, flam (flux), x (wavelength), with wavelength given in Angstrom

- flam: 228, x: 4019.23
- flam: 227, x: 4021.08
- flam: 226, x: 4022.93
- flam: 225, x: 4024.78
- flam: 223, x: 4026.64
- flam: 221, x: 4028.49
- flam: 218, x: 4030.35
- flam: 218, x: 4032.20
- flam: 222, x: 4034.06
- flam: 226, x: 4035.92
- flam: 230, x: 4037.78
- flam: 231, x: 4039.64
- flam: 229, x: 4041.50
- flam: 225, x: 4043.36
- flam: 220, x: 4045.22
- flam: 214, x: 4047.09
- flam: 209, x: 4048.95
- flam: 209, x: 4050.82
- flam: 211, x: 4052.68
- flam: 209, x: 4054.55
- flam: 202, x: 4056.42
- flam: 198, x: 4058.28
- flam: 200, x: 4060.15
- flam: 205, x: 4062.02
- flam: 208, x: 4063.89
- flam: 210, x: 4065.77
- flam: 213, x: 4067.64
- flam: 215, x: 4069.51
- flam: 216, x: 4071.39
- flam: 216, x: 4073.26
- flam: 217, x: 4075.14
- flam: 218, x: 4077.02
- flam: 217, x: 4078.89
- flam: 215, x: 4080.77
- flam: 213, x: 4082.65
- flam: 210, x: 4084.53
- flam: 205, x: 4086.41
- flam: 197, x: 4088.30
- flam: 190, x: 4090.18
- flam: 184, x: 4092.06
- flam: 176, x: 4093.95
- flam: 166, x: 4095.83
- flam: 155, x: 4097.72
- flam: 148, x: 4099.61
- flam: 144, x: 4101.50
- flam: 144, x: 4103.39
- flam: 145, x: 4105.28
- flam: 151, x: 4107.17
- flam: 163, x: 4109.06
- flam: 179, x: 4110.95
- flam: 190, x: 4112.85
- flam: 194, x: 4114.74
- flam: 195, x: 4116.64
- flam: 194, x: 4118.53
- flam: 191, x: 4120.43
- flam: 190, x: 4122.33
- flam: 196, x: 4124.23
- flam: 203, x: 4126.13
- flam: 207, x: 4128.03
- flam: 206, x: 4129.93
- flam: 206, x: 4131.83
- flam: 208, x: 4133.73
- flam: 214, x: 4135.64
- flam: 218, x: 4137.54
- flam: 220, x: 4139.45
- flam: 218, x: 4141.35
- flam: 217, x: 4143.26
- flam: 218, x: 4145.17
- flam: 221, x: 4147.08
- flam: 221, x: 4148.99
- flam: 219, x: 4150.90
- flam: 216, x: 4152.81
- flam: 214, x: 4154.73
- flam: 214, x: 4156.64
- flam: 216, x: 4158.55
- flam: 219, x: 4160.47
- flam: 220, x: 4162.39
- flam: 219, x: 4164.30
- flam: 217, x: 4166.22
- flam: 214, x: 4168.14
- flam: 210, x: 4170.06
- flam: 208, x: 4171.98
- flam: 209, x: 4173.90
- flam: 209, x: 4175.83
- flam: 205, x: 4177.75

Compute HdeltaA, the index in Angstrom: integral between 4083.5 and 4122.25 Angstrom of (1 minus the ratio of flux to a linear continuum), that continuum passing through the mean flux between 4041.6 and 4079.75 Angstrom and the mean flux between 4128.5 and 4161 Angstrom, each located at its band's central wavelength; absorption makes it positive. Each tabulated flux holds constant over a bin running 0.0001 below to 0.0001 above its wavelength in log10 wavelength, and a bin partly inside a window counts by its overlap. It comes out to 6.8 Angstrom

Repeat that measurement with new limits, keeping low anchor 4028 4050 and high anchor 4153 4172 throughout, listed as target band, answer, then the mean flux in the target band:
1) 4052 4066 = 1.00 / 205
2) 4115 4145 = 1.59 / 206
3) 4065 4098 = 2.55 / 203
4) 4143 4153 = -0.13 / 219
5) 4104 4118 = 2.85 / 174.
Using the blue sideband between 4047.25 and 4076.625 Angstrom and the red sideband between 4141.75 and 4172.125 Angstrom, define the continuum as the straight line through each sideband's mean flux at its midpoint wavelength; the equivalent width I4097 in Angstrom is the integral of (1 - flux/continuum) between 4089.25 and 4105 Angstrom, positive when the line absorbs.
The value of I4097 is 3.7 Angstrom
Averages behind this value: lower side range 209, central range 163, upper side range 217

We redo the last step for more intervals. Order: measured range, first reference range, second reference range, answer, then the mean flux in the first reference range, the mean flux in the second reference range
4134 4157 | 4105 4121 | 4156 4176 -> -1.9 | 179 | 214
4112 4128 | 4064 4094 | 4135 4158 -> 1.4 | 208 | 218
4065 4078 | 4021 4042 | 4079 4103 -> -1.2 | 224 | 184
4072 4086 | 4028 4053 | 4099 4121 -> -1.6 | 220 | 170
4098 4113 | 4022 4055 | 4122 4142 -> 3.9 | 220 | 208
